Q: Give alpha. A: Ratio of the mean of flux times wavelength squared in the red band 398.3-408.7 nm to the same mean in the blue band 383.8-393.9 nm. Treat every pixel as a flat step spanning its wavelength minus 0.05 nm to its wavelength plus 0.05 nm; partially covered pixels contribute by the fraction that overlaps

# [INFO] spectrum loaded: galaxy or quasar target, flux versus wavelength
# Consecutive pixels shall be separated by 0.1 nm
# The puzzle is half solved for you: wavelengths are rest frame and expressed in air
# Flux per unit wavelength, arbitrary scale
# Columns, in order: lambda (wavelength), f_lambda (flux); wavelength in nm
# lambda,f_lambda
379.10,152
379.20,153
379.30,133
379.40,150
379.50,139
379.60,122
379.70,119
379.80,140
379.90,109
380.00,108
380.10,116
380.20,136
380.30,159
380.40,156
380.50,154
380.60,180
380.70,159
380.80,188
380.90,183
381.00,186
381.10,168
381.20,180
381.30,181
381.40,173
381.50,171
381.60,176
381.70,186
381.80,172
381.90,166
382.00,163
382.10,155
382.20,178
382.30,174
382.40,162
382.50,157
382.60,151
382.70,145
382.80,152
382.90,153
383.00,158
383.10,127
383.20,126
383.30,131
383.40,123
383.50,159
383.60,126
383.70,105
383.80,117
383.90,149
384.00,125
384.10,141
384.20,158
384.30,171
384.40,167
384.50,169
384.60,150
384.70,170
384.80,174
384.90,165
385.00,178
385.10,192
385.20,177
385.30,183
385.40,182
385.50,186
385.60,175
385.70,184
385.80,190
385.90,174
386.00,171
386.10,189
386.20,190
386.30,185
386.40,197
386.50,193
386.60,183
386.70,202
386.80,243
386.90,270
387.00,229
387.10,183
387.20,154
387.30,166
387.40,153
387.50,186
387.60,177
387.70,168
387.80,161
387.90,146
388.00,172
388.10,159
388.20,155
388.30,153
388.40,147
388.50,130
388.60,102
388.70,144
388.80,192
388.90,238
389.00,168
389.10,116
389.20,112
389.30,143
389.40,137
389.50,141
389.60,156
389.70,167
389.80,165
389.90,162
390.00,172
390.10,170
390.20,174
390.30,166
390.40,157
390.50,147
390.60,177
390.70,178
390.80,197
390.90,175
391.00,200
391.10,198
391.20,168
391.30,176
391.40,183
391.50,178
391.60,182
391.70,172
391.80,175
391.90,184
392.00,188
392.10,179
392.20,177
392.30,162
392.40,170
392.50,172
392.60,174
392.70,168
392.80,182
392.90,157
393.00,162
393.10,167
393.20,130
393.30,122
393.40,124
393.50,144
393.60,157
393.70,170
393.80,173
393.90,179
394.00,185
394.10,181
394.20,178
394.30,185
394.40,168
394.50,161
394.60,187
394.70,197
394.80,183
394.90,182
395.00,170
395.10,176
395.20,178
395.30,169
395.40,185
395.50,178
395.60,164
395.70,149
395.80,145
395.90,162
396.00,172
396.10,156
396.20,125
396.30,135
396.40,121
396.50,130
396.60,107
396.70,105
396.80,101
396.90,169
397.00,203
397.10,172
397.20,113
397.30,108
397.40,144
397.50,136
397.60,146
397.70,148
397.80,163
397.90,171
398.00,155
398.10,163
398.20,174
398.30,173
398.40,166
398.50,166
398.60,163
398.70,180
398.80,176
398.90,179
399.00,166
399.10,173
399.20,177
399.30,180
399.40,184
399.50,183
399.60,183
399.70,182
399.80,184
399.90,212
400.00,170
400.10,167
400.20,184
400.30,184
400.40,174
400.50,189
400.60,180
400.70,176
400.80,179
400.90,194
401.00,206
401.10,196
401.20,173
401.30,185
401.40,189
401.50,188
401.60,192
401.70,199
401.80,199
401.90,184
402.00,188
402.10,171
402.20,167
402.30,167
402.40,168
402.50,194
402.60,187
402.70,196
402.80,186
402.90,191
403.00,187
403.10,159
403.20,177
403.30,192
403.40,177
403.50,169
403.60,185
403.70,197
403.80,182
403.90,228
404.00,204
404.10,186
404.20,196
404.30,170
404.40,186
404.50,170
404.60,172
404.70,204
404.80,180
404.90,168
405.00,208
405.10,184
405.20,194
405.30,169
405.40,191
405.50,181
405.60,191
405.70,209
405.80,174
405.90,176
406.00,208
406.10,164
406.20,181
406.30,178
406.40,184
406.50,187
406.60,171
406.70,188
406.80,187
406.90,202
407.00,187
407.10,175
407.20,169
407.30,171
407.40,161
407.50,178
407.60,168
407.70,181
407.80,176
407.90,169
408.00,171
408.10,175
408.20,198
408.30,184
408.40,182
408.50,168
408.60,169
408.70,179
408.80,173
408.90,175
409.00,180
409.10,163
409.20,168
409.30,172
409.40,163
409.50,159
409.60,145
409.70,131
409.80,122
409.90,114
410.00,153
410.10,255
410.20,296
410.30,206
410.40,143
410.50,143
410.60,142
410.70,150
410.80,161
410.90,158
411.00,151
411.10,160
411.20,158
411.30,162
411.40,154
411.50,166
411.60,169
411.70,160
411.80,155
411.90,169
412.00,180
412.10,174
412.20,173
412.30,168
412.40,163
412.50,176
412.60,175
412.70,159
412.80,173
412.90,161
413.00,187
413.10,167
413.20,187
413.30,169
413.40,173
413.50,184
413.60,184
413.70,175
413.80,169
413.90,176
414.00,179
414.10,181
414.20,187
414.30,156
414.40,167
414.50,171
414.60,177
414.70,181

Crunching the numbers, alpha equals 1.2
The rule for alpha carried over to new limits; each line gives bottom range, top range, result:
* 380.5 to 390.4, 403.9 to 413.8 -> 1.19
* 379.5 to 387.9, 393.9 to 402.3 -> 1.11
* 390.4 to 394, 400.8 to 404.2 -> 1.16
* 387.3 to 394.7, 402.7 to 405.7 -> 1.20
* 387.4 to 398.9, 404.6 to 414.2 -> 1.16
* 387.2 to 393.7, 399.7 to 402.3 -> 1.19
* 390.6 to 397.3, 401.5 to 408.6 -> 1.17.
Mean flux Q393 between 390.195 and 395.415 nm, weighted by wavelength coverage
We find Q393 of 172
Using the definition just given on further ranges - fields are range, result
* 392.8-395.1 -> 167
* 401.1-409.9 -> 180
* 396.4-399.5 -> 156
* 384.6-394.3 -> 171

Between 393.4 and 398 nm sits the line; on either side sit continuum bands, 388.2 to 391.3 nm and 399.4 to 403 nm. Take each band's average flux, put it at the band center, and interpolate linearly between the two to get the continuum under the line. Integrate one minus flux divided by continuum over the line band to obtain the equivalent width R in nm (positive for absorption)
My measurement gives 0.410 nm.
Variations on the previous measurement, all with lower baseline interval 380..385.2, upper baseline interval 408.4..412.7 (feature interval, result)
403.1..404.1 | -0.14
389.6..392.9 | -0.28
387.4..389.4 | 0.05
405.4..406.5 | -0.13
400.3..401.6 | -0.18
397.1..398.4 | 0.09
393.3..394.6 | -0.04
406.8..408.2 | -0.09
